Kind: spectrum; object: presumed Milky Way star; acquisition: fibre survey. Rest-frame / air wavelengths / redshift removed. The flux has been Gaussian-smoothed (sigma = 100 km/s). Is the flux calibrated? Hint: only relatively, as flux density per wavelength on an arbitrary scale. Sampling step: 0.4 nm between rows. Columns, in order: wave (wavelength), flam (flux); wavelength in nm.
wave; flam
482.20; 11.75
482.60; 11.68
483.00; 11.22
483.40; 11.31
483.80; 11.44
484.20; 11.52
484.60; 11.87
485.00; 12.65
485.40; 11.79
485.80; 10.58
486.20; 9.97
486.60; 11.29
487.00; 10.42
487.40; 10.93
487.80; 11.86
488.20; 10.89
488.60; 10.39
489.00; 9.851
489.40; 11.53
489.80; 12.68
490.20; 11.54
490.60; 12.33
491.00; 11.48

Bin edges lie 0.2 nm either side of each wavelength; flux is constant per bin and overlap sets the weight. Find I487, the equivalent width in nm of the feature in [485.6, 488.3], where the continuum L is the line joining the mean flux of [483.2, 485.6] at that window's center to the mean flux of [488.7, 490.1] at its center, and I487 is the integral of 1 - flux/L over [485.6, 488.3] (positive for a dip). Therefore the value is 0.16 nm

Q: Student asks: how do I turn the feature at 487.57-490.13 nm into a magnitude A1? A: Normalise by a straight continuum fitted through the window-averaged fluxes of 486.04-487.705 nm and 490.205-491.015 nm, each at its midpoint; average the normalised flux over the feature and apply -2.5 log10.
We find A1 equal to 0.01 mag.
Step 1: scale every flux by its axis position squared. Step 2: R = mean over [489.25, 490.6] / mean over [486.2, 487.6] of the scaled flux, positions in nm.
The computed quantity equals 1.1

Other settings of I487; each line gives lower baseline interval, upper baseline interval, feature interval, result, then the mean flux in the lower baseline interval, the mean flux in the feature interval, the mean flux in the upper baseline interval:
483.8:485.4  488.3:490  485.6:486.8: 0.10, 11.9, 10.6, 11.1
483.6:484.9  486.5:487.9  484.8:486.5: 0.02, 11.7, 11.2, 11.1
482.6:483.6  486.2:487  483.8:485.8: -0.13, 11.3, 11.8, 10.7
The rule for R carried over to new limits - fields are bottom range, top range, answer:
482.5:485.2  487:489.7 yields 0.95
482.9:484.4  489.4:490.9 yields 1.09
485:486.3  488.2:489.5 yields 0.96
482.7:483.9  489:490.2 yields 1.05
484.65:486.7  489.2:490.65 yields 1.08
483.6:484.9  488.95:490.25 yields 1.01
